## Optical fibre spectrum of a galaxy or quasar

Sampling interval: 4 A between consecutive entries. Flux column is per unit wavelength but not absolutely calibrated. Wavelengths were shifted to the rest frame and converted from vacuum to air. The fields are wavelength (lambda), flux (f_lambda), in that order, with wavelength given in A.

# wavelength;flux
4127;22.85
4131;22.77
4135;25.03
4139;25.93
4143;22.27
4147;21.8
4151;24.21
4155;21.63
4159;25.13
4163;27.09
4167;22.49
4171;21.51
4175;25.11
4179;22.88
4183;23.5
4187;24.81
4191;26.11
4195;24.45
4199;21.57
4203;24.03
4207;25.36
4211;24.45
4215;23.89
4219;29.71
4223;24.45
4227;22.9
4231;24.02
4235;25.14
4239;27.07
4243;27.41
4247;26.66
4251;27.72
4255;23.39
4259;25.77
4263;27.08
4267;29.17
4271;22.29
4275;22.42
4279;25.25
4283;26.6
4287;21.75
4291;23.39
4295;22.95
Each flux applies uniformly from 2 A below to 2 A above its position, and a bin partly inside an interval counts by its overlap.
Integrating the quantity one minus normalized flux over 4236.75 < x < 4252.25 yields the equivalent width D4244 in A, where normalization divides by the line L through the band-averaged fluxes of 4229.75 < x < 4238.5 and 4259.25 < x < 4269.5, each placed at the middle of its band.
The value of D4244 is -0.8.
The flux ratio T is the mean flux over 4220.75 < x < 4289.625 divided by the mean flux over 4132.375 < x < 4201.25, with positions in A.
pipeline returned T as 1.06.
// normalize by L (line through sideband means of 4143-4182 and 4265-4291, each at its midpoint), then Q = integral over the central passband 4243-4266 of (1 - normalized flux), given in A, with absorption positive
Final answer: -2.0 A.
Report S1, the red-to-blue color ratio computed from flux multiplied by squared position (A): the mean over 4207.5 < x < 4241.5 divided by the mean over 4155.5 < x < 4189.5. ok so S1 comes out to 1.08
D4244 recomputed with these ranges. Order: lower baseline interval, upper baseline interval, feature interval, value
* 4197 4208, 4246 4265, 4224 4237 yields 0.43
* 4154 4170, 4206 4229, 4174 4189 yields 0.27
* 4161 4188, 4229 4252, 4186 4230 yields 0.71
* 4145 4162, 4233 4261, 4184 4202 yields 0.29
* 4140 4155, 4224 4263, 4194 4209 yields 0.36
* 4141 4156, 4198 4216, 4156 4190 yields -1.35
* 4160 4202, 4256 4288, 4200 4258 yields -1.91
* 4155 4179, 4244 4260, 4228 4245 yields -0.08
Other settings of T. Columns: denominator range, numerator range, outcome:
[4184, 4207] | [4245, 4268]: 1.09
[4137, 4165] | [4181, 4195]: 1.03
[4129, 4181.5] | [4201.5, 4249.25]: 1.07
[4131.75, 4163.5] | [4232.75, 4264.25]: 1.10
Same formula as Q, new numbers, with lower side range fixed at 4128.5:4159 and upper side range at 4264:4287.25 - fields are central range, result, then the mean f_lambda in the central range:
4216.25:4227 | -0.8 A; 26.1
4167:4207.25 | 0.3 A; 23.8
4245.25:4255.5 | -0.7 A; 26.3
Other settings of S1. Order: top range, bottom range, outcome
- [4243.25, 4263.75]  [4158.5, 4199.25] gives 1.12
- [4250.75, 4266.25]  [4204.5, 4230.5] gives 1.06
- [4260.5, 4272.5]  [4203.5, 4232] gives 1.08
